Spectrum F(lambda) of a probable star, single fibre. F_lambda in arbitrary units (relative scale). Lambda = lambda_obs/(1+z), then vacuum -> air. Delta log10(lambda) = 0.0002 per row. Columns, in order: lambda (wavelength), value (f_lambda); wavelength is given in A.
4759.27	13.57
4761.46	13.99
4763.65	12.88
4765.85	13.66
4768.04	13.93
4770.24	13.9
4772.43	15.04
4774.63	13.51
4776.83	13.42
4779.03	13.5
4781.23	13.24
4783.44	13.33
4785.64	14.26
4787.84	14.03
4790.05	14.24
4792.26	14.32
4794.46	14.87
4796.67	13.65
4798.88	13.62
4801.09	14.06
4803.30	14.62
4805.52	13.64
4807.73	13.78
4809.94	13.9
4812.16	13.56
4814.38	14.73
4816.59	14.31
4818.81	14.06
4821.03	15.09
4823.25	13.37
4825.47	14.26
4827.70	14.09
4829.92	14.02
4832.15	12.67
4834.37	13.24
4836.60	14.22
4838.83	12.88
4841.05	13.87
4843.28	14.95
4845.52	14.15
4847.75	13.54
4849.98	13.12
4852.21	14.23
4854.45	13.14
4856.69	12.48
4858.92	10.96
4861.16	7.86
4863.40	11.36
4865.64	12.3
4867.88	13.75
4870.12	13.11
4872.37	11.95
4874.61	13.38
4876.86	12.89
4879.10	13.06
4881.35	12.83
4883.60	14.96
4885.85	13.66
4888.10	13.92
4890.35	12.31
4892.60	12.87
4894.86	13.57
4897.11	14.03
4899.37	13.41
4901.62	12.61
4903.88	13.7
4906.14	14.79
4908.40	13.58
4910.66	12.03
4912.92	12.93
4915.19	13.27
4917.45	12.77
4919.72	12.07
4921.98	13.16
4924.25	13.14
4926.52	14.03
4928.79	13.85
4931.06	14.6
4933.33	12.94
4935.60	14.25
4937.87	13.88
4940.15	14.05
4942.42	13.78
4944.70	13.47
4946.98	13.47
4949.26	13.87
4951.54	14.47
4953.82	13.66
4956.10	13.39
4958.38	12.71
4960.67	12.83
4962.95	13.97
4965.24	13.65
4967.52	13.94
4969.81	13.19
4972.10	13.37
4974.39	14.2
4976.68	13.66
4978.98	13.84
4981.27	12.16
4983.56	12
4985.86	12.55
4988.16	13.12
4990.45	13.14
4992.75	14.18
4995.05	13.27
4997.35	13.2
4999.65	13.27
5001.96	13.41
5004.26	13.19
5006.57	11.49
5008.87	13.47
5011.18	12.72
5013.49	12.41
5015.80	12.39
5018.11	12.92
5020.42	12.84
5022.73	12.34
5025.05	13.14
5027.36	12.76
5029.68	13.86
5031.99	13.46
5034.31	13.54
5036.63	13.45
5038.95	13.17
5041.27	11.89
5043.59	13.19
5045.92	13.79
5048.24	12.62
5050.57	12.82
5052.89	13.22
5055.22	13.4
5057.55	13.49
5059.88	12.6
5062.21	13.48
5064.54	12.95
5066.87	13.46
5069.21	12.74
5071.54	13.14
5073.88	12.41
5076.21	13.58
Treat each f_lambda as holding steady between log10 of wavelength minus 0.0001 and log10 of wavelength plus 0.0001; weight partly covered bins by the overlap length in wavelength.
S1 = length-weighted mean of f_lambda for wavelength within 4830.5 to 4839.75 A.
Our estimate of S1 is 13.3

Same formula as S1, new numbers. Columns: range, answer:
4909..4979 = 13.5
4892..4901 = 13.5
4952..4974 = 13.5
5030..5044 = 13.2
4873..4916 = 13.3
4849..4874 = 12.2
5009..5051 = 13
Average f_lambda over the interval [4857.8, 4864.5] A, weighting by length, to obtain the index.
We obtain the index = 10.1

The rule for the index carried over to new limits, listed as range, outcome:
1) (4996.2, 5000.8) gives 13.2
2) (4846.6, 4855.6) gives 13.5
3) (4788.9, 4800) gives 14.1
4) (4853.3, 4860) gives 12.2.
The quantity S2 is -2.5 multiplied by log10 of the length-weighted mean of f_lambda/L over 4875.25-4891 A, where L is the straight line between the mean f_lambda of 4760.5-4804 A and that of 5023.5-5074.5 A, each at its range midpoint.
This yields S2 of 0.016 mag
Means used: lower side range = 13.9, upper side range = 13.1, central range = 13.4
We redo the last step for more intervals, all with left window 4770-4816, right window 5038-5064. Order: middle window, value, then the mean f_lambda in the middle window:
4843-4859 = 0.03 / 13.4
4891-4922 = 0.03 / 13.2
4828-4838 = 0.02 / 13.6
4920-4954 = -0.02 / 13.7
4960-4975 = -0.02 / 13.6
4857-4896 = 0.09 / 12.6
